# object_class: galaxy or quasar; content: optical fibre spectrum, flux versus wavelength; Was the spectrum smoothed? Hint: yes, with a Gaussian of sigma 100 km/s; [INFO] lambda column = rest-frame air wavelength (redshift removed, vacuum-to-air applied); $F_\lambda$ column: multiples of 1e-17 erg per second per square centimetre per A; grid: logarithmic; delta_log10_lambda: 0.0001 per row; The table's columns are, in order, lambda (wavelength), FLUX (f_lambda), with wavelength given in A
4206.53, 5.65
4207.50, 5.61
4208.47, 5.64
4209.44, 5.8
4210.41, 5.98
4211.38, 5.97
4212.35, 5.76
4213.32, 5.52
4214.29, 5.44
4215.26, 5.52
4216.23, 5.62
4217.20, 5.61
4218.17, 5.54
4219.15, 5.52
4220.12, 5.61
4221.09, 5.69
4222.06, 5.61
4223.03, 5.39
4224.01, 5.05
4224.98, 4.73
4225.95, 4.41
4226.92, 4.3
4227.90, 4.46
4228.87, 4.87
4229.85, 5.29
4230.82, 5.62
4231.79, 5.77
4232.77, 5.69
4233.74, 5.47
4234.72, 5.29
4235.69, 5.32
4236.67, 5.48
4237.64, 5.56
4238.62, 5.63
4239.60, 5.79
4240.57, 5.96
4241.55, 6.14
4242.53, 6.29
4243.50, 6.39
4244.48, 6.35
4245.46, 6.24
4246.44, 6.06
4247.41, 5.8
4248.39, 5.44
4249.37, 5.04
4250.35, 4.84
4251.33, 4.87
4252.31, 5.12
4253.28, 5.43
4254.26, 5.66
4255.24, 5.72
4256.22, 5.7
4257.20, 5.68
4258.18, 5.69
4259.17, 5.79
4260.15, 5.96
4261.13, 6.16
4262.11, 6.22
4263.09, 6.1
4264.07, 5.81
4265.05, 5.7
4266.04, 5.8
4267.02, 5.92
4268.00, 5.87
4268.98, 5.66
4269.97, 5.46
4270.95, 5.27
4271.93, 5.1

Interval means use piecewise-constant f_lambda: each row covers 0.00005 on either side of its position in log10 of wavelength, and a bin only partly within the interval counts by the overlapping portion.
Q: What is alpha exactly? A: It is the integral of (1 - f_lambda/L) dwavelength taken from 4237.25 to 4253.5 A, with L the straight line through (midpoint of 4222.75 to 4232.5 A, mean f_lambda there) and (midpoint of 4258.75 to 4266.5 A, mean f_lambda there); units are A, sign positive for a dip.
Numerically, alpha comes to -0.7 A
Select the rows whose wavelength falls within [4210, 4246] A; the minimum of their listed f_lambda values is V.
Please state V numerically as 4.3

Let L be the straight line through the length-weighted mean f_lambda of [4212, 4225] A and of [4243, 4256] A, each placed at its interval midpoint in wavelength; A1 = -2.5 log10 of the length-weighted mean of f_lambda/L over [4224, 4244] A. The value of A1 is 0.03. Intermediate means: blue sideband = 5.49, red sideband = 5.62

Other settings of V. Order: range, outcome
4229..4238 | 5.29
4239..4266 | 4.84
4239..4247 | 5.79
